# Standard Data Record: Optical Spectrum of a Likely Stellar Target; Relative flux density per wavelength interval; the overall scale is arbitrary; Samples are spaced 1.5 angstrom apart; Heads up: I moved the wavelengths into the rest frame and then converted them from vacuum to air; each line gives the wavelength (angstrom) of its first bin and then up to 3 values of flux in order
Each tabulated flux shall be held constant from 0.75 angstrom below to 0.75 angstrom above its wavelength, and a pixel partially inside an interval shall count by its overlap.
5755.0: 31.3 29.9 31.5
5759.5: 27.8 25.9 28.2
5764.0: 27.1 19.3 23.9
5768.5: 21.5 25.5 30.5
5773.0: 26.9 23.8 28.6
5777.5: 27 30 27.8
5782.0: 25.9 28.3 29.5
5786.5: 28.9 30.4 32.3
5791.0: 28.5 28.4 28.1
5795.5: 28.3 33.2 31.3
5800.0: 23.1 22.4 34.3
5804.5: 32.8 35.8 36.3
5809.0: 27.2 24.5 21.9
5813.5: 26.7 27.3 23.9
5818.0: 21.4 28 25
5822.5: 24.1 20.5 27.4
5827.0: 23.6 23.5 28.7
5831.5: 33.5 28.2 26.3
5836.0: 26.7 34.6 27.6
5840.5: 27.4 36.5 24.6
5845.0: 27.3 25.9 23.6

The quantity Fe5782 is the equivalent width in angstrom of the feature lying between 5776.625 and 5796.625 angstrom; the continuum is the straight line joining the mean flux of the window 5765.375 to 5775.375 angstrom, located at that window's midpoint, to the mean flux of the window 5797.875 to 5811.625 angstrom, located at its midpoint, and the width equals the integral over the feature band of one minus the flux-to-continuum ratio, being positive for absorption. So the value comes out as -1.30 angstrom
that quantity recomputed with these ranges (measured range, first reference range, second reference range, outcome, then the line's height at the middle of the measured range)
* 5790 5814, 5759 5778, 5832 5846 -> -1.5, 27.2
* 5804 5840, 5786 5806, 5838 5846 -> 2.3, 29.1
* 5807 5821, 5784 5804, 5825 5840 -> 1.2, 28.6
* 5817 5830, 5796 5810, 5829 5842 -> 2.4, 29.9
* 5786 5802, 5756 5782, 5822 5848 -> -1.0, 27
